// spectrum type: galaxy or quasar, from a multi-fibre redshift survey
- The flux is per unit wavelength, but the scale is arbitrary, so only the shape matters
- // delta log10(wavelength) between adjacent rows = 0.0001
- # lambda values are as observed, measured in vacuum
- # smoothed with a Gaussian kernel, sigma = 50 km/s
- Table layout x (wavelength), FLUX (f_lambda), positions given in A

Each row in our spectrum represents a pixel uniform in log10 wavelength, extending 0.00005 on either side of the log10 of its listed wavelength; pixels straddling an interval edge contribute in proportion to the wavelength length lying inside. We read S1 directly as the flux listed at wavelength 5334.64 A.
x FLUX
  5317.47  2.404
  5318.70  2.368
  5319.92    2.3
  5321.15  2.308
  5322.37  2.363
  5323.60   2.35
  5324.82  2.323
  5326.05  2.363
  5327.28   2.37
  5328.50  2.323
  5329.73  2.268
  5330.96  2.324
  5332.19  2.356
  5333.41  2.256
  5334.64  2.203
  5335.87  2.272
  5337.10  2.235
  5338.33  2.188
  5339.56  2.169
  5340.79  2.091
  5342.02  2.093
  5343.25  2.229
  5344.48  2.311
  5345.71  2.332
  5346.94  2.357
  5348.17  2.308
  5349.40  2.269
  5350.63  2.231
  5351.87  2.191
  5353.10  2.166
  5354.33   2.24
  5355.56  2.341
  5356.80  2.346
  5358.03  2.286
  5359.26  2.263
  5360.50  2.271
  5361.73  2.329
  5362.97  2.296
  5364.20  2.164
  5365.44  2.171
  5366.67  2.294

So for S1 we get 2.203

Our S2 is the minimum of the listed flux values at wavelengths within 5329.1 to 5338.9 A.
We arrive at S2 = 2.188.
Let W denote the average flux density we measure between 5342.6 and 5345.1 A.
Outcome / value 2.27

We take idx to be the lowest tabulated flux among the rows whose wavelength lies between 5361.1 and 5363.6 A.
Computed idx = 2.296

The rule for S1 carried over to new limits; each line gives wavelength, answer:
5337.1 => 2.235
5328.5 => 2.323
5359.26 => 2.263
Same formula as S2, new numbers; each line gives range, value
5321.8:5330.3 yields 2.268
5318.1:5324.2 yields 2.3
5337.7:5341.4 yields 2.091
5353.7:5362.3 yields 2.24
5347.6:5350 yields 2.269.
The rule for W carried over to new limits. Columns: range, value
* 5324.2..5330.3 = 2.33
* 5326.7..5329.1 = 2.35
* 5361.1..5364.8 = 2.27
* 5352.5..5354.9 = 2.21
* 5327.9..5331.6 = 2.3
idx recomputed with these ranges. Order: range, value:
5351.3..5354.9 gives 2.166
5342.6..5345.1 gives 2.229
